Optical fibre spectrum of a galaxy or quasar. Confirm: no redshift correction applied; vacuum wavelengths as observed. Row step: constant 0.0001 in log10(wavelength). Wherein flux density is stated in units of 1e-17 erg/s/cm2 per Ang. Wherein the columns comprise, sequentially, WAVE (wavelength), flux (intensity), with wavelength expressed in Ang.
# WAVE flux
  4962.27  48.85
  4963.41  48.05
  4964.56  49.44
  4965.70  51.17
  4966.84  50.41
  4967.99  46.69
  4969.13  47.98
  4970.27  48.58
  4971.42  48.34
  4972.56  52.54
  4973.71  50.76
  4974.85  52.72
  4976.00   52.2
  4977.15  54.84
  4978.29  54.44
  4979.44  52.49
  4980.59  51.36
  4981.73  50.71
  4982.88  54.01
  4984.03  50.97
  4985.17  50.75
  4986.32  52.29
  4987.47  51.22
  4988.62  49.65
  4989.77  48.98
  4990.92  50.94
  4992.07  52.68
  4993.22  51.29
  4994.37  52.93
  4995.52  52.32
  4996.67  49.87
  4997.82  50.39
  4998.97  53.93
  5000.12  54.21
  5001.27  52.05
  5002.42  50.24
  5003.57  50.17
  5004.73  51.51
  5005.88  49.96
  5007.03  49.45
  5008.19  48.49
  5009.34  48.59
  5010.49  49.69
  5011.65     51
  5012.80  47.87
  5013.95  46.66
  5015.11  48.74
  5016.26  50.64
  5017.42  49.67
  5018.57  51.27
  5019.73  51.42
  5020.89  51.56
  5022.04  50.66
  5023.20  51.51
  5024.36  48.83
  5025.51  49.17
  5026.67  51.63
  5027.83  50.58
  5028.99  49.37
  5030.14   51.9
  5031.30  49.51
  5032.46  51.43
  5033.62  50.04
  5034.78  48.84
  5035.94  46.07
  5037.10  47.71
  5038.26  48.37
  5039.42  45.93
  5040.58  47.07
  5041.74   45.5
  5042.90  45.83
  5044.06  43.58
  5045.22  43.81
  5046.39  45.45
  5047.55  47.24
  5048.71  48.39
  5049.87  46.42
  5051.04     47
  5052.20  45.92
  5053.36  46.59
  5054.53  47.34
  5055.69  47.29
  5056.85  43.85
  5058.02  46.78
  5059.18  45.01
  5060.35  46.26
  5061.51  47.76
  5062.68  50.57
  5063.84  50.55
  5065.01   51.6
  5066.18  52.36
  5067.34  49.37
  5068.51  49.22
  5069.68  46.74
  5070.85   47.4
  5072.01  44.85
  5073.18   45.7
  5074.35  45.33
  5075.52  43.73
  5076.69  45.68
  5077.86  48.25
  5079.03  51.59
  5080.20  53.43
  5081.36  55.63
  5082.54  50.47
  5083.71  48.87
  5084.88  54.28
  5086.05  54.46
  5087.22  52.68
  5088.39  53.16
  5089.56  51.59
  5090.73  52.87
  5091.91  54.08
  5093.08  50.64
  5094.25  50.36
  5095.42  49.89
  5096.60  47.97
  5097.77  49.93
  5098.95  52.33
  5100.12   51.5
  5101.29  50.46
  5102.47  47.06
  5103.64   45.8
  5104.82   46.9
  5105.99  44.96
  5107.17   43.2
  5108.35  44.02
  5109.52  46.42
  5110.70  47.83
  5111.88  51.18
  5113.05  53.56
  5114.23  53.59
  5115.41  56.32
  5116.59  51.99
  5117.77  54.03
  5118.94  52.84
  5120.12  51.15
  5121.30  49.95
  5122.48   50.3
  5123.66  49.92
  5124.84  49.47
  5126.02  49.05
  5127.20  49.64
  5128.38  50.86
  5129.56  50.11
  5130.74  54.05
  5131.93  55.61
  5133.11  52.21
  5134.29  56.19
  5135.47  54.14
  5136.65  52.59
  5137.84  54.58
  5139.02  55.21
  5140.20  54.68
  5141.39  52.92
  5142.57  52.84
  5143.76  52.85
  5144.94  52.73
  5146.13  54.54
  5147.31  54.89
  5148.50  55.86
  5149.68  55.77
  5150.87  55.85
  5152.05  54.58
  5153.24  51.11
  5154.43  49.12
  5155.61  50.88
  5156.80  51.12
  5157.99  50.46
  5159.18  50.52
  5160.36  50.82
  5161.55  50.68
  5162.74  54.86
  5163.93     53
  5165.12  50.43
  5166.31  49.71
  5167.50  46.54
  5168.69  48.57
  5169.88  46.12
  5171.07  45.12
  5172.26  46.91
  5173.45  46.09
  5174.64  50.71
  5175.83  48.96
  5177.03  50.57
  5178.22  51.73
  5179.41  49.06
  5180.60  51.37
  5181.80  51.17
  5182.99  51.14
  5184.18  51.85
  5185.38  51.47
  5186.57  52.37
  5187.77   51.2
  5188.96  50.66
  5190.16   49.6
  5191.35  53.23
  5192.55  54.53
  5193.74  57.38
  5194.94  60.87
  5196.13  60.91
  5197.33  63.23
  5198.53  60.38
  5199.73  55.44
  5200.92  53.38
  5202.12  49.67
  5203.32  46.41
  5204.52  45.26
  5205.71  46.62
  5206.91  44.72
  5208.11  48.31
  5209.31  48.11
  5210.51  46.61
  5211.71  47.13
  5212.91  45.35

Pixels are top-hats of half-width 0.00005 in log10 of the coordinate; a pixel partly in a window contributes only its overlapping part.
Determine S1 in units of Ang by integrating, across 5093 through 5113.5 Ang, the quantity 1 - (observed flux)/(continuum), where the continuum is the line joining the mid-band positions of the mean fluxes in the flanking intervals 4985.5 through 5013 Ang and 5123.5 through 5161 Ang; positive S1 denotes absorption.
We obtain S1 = 1.46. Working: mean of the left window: 50.9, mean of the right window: 52.7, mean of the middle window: 48.5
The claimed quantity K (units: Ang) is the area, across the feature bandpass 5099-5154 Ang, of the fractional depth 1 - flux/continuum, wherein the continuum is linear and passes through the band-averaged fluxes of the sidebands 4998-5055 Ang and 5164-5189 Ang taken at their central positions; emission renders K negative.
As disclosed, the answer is -2.5 Ang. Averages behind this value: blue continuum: 49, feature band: 51.6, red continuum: 49.7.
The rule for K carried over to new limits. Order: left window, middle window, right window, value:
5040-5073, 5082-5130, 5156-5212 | -1.7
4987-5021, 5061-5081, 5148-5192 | 0.8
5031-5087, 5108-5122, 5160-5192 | -0.6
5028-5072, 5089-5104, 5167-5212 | -0.5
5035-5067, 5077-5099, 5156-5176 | -1.7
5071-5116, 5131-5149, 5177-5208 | -1.1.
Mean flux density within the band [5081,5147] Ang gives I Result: 51.4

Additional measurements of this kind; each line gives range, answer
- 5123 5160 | 52.7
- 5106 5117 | 49.5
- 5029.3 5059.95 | 47.1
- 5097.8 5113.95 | 48.3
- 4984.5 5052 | 49.5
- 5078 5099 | 51.8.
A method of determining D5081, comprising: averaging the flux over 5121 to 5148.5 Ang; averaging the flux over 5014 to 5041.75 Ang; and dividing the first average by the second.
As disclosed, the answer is 1.1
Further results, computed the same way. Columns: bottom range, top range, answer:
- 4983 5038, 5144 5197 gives 1.03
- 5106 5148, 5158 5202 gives 1.00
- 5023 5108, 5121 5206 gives 1.07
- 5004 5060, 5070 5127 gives 1.03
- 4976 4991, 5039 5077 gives 0.91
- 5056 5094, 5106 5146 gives 1.04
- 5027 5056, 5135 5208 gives 1.09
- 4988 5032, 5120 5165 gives 1.04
